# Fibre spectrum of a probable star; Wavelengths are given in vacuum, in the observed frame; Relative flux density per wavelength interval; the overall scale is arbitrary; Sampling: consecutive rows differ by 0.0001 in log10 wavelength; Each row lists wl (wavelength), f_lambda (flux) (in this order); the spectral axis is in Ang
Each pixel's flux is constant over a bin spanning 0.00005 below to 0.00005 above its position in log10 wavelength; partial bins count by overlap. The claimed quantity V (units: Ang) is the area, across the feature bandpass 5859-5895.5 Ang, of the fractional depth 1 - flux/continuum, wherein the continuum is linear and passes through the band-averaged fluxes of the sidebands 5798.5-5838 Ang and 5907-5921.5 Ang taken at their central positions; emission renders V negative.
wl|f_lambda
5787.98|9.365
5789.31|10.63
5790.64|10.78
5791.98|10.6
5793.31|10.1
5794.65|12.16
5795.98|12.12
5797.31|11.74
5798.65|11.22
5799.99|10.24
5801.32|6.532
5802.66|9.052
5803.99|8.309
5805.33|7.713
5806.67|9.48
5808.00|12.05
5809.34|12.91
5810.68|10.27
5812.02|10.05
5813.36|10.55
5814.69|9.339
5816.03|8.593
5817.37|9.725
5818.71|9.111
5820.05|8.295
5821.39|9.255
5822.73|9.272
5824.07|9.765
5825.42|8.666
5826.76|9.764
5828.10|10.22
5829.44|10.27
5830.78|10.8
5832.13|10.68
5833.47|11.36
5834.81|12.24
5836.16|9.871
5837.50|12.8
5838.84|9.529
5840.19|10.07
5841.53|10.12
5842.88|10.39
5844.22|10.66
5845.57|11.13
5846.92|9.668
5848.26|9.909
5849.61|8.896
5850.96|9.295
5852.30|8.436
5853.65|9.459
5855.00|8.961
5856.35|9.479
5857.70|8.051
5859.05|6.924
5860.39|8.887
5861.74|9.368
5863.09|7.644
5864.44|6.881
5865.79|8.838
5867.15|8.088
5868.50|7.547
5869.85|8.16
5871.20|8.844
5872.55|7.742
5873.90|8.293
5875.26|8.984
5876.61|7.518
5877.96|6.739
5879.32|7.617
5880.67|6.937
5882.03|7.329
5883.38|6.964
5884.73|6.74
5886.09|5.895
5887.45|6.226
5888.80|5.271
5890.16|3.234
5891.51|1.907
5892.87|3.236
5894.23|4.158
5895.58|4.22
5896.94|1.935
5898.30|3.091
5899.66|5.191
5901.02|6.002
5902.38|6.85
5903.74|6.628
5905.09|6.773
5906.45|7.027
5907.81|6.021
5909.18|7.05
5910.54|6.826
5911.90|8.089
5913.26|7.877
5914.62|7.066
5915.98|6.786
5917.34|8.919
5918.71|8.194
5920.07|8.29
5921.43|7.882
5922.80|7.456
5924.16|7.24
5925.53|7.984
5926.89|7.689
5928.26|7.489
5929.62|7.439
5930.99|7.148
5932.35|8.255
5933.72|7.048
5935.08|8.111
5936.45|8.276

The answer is 7.1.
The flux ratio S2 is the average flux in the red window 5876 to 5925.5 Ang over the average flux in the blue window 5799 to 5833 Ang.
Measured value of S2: 0.65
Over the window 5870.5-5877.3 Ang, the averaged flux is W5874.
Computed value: 8.28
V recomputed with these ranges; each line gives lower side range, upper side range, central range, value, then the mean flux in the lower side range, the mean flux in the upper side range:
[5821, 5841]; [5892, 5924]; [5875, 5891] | 2.4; 10.3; 6.32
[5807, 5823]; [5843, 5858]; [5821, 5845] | -1.5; 9.96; 9.52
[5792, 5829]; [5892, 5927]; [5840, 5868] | -2.3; 9.89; 6.44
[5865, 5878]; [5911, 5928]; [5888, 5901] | 6.9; 8.13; 7.77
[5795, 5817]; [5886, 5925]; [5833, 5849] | -3.7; 10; 6.06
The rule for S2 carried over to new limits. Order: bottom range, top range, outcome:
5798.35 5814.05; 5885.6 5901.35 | 0.42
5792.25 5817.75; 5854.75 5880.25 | 0.80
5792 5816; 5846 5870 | 0.85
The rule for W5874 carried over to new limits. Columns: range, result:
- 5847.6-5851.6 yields 9.35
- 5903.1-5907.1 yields 6.83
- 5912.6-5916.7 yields 7.27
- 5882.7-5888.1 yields 6.46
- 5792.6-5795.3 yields 11.1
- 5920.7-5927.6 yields 7.65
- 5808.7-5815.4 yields 10.6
